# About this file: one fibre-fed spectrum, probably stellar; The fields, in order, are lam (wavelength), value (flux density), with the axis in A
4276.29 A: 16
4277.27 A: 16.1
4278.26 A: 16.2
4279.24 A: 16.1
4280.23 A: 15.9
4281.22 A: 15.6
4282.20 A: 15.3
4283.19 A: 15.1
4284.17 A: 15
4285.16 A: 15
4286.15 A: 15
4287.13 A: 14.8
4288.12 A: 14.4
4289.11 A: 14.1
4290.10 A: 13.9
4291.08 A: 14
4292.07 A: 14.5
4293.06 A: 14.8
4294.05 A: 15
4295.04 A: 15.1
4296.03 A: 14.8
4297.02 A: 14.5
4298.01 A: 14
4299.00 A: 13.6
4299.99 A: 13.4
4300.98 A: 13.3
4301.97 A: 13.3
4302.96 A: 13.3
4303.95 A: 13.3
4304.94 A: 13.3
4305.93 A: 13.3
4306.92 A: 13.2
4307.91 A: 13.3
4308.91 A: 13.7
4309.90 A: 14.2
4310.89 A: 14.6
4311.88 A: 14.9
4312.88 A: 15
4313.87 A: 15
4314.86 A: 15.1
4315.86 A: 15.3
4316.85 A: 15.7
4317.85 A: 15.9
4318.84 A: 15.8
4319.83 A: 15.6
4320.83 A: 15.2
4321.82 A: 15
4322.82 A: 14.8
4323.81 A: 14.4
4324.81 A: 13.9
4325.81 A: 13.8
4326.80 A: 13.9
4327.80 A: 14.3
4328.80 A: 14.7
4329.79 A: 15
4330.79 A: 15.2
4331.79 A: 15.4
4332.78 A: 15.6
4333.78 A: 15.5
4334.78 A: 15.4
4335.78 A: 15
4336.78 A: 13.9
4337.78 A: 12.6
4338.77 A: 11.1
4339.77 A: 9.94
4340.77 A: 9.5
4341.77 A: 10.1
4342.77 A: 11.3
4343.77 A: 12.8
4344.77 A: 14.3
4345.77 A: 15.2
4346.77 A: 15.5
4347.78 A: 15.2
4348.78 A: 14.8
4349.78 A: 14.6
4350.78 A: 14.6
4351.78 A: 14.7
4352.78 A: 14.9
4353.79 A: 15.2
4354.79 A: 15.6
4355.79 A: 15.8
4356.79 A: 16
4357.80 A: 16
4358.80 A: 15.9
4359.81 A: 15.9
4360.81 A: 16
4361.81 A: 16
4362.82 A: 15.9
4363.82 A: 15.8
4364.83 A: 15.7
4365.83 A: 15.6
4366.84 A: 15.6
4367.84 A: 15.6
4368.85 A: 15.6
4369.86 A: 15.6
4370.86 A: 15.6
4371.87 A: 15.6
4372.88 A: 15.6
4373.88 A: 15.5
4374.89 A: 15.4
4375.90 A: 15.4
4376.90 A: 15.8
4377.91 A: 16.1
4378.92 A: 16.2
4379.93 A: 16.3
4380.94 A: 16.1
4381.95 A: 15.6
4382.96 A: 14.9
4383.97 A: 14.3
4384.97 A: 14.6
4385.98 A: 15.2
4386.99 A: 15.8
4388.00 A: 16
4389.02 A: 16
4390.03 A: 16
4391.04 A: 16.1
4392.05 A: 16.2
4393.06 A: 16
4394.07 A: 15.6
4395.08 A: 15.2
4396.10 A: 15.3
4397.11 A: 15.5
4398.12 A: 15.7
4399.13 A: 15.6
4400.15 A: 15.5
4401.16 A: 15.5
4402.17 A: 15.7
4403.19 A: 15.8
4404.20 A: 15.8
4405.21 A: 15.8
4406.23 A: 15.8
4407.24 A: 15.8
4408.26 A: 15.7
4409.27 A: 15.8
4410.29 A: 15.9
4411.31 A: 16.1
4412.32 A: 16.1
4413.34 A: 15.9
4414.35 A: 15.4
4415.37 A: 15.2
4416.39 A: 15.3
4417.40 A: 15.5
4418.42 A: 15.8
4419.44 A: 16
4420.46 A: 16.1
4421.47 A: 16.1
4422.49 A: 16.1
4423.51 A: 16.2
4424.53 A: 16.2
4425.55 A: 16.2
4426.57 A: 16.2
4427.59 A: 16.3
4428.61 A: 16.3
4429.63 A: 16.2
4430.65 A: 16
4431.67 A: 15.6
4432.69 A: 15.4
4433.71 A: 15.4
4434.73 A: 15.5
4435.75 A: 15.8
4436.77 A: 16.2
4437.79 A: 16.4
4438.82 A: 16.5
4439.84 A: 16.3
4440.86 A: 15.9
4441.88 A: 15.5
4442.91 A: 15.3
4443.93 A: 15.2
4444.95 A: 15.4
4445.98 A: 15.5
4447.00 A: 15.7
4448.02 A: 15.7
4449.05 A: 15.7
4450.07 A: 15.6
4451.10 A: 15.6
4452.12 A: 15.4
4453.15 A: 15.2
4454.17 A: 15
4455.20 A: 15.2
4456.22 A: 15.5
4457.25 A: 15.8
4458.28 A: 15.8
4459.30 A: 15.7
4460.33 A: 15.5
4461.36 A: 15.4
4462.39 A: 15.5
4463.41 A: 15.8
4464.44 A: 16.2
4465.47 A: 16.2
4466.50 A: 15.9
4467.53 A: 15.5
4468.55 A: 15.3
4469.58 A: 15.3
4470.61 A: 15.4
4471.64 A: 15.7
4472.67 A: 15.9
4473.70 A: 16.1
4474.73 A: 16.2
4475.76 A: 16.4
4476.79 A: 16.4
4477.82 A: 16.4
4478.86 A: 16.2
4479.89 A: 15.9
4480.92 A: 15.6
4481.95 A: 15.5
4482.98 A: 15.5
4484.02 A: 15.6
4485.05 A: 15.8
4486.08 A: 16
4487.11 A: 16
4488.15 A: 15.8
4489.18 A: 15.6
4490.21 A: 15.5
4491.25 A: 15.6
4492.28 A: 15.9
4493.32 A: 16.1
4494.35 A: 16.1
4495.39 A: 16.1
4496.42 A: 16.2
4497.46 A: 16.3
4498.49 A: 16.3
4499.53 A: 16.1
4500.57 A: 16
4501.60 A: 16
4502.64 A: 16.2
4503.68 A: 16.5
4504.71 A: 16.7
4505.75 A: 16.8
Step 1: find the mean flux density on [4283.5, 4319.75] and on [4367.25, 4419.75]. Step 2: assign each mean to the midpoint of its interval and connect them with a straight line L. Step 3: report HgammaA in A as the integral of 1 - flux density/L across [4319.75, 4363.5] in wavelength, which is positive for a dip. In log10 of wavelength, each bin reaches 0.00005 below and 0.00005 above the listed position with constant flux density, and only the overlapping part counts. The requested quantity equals 1.5 A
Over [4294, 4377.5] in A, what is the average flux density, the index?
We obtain 14.6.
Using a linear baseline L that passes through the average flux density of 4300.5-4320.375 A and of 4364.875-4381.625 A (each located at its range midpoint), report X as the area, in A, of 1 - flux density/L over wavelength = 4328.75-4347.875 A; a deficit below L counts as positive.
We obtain 1.7 A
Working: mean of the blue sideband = 14.4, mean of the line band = 13.6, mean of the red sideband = 15.7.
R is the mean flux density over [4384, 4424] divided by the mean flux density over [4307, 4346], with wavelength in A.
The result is 1.11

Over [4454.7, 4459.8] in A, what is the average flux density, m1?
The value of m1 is 15.6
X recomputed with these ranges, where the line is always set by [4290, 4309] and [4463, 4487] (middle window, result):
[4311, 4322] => -0.96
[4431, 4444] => -0.30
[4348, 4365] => -1.12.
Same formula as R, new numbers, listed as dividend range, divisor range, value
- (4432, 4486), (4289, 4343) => 1.12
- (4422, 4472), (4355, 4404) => 1.00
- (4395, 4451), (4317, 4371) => 1.08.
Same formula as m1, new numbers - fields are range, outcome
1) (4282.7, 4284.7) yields 15.1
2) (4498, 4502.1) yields 16.1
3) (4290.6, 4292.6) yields 14.2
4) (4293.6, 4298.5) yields 14.7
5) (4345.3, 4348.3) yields 15.3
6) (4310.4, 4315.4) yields 14.9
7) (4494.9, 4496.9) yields 16.2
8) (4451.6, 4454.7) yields 15.2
